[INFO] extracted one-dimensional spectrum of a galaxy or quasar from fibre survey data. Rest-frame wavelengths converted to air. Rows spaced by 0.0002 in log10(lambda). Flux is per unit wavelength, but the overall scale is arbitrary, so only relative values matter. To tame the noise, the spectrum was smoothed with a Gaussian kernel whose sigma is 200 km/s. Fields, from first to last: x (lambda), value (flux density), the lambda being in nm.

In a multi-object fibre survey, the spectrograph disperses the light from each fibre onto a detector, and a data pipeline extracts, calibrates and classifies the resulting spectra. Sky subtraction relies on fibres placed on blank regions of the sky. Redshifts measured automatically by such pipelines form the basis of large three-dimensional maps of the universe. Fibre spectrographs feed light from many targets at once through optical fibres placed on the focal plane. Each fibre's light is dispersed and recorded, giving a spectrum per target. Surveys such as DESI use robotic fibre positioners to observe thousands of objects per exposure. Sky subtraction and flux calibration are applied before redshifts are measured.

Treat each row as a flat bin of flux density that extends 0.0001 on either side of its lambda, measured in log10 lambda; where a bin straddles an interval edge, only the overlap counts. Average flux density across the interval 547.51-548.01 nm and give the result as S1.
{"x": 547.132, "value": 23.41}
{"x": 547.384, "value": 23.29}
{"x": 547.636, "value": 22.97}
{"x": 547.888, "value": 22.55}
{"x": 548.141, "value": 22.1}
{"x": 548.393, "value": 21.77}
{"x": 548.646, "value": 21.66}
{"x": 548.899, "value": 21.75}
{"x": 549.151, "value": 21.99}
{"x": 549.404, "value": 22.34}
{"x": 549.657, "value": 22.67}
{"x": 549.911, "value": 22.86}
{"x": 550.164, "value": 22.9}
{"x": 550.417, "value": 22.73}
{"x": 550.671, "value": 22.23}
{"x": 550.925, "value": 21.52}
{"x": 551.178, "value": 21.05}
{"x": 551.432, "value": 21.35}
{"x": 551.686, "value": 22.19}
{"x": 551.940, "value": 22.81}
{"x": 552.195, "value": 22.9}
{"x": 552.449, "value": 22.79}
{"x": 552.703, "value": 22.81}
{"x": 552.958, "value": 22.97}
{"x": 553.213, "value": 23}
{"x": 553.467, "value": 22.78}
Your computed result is 22.8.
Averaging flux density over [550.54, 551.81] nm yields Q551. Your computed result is 21.7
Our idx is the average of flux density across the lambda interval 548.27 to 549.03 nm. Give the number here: 21.7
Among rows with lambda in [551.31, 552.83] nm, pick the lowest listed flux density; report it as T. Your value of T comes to 21.35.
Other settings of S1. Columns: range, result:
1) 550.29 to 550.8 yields 22.5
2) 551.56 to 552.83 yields 22.7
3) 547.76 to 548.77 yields 22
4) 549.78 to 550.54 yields 22.8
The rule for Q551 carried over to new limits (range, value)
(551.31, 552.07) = 22.1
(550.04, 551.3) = 22.1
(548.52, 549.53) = 21.9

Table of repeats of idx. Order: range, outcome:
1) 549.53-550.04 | 22.7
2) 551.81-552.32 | 22.8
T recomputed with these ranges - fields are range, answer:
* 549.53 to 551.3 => 21.05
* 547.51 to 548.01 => 22.55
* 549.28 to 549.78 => 22.34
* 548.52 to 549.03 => 21.66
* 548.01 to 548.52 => 21.77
